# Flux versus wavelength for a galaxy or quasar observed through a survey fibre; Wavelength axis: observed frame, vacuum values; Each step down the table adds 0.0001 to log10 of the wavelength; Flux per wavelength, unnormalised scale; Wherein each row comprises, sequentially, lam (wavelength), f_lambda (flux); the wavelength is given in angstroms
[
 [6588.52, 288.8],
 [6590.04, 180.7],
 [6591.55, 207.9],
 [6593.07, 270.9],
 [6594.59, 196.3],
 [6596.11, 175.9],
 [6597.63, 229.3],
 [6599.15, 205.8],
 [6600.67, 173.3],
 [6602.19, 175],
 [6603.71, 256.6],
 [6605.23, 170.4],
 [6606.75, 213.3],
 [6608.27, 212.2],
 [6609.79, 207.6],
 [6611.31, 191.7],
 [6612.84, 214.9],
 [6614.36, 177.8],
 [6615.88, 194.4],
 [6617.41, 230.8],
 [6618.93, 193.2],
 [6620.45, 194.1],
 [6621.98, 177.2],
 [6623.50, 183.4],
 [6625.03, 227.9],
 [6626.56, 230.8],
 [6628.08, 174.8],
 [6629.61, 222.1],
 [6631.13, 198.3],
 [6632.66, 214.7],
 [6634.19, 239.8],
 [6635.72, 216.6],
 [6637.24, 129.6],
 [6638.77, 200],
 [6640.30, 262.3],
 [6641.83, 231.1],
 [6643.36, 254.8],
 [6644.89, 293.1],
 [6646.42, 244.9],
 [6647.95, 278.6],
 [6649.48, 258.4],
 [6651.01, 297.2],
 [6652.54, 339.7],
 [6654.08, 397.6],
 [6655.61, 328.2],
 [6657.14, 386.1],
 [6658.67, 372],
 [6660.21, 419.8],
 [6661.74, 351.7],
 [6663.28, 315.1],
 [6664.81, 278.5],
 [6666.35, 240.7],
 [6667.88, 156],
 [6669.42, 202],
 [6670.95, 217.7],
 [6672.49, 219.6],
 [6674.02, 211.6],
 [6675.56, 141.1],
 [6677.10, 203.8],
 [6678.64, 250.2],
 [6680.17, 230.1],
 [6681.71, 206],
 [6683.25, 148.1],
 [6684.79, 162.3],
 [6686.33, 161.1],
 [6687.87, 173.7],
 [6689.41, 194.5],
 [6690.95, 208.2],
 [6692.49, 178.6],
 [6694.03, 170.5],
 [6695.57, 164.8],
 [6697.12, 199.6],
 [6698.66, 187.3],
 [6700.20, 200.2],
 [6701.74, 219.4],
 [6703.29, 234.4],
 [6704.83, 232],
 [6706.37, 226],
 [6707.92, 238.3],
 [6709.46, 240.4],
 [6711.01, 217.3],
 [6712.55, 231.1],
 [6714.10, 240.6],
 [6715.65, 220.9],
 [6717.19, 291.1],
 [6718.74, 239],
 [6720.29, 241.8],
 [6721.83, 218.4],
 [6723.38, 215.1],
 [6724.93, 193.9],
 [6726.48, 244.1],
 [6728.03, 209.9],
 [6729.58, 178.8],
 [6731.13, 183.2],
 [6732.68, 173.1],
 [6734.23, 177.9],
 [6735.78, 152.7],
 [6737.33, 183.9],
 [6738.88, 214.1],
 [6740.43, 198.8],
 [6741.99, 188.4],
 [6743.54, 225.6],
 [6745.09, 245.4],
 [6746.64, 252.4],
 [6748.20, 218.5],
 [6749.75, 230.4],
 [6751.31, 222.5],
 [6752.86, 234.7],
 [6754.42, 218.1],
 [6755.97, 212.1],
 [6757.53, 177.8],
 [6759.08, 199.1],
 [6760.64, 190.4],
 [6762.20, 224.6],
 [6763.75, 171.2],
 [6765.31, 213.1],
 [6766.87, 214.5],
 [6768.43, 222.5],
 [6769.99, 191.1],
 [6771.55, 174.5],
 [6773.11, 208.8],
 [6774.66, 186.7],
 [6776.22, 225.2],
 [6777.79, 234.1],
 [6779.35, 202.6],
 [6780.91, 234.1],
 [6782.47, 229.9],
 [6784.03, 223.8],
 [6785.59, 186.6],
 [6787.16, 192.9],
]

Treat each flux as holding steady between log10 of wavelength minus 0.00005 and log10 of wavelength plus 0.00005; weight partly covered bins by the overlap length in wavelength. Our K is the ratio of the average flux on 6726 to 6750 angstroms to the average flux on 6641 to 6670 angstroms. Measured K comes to 0.68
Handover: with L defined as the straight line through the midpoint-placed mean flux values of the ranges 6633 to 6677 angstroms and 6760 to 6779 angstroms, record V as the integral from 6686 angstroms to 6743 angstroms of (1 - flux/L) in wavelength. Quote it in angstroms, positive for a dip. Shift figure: 6.52 angstroms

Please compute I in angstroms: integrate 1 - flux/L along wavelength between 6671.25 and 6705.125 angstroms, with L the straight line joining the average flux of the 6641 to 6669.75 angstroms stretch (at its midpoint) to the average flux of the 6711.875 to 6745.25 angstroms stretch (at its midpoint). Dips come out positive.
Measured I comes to 8.3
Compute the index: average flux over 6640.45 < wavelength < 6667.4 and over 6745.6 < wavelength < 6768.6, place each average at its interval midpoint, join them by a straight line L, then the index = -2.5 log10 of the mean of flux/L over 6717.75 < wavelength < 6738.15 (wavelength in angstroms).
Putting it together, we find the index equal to 0.19 mag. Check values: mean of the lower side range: 308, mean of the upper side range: 214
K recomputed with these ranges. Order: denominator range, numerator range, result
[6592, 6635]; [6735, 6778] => 1.01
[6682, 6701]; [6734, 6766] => 1.16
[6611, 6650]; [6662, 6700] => 0.94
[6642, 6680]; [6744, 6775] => 0.76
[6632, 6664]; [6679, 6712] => 0.70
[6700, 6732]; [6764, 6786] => 0.93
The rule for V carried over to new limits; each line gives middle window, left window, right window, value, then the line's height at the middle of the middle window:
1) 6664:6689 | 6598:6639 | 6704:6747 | 1.10 angstroms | 210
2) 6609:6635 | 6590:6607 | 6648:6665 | 5.50 angstroms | 260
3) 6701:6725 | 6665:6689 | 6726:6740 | -4.97 angstroms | 192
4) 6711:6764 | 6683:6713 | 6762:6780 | -2.63 angstroms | 203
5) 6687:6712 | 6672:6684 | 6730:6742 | -1.43 angstroms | 195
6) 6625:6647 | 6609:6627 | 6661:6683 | -1.24 angstroms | 210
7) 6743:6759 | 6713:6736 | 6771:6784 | -0.68 angstroms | 214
